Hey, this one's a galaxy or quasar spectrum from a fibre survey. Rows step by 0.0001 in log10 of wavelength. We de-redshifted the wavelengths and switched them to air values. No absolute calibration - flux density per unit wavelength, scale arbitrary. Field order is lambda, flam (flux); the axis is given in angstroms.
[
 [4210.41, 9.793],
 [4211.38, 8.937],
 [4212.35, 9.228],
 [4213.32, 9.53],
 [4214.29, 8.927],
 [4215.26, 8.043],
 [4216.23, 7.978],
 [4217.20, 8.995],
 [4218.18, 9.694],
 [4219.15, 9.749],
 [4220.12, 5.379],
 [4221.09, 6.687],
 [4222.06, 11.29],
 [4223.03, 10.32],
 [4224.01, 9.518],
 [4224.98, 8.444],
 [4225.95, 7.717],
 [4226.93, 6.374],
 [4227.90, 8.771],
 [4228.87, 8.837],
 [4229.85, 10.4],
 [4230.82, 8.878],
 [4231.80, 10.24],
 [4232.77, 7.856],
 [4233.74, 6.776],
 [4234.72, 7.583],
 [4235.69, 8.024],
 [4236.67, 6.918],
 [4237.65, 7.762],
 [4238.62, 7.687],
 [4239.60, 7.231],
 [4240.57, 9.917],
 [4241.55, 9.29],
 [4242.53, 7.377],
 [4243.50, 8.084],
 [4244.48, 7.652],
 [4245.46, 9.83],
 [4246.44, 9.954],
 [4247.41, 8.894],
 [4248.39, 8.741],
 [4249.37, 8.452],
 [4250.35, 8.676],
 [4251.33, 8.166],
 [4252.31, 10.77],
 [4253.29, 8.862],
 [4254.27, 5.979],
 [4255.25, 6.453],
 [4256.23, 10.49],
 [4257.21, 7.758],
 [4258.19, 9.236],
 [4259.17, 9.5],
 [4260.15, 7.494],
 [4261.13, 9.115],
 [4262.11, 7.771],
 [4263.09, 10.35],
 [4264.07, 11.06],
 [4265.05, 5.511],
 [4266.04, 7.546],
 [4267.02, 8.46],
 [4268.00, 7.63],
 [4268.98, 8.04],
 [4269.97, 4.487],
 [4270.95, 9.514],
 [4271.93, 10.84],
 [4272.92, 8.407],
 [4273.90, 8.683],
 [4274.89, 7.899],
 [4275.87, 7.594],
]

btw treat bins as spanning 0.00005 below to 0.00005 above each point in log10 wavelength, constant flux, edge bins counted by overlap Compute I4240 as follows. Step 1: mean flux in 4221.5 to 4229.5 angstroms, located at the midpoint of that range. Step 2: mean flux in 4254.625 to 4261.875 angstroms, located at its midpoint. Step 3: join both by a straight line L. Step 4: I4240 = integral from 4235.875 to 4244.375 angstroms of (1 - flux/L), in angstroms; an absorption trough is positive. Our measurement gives 0.69 angstroms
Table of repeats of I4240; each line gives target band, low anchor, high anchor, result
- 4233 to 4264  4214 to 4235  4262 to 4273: -0.1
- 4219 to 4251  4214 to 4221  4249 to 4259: -0.2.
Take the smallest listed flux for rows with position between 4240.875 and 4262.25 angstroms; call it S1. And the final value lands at 5.979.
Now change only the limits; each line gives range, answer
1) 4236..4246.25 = 6.918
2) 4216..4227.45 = 5.379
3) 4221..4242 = 6.374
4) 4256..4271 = 4.487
